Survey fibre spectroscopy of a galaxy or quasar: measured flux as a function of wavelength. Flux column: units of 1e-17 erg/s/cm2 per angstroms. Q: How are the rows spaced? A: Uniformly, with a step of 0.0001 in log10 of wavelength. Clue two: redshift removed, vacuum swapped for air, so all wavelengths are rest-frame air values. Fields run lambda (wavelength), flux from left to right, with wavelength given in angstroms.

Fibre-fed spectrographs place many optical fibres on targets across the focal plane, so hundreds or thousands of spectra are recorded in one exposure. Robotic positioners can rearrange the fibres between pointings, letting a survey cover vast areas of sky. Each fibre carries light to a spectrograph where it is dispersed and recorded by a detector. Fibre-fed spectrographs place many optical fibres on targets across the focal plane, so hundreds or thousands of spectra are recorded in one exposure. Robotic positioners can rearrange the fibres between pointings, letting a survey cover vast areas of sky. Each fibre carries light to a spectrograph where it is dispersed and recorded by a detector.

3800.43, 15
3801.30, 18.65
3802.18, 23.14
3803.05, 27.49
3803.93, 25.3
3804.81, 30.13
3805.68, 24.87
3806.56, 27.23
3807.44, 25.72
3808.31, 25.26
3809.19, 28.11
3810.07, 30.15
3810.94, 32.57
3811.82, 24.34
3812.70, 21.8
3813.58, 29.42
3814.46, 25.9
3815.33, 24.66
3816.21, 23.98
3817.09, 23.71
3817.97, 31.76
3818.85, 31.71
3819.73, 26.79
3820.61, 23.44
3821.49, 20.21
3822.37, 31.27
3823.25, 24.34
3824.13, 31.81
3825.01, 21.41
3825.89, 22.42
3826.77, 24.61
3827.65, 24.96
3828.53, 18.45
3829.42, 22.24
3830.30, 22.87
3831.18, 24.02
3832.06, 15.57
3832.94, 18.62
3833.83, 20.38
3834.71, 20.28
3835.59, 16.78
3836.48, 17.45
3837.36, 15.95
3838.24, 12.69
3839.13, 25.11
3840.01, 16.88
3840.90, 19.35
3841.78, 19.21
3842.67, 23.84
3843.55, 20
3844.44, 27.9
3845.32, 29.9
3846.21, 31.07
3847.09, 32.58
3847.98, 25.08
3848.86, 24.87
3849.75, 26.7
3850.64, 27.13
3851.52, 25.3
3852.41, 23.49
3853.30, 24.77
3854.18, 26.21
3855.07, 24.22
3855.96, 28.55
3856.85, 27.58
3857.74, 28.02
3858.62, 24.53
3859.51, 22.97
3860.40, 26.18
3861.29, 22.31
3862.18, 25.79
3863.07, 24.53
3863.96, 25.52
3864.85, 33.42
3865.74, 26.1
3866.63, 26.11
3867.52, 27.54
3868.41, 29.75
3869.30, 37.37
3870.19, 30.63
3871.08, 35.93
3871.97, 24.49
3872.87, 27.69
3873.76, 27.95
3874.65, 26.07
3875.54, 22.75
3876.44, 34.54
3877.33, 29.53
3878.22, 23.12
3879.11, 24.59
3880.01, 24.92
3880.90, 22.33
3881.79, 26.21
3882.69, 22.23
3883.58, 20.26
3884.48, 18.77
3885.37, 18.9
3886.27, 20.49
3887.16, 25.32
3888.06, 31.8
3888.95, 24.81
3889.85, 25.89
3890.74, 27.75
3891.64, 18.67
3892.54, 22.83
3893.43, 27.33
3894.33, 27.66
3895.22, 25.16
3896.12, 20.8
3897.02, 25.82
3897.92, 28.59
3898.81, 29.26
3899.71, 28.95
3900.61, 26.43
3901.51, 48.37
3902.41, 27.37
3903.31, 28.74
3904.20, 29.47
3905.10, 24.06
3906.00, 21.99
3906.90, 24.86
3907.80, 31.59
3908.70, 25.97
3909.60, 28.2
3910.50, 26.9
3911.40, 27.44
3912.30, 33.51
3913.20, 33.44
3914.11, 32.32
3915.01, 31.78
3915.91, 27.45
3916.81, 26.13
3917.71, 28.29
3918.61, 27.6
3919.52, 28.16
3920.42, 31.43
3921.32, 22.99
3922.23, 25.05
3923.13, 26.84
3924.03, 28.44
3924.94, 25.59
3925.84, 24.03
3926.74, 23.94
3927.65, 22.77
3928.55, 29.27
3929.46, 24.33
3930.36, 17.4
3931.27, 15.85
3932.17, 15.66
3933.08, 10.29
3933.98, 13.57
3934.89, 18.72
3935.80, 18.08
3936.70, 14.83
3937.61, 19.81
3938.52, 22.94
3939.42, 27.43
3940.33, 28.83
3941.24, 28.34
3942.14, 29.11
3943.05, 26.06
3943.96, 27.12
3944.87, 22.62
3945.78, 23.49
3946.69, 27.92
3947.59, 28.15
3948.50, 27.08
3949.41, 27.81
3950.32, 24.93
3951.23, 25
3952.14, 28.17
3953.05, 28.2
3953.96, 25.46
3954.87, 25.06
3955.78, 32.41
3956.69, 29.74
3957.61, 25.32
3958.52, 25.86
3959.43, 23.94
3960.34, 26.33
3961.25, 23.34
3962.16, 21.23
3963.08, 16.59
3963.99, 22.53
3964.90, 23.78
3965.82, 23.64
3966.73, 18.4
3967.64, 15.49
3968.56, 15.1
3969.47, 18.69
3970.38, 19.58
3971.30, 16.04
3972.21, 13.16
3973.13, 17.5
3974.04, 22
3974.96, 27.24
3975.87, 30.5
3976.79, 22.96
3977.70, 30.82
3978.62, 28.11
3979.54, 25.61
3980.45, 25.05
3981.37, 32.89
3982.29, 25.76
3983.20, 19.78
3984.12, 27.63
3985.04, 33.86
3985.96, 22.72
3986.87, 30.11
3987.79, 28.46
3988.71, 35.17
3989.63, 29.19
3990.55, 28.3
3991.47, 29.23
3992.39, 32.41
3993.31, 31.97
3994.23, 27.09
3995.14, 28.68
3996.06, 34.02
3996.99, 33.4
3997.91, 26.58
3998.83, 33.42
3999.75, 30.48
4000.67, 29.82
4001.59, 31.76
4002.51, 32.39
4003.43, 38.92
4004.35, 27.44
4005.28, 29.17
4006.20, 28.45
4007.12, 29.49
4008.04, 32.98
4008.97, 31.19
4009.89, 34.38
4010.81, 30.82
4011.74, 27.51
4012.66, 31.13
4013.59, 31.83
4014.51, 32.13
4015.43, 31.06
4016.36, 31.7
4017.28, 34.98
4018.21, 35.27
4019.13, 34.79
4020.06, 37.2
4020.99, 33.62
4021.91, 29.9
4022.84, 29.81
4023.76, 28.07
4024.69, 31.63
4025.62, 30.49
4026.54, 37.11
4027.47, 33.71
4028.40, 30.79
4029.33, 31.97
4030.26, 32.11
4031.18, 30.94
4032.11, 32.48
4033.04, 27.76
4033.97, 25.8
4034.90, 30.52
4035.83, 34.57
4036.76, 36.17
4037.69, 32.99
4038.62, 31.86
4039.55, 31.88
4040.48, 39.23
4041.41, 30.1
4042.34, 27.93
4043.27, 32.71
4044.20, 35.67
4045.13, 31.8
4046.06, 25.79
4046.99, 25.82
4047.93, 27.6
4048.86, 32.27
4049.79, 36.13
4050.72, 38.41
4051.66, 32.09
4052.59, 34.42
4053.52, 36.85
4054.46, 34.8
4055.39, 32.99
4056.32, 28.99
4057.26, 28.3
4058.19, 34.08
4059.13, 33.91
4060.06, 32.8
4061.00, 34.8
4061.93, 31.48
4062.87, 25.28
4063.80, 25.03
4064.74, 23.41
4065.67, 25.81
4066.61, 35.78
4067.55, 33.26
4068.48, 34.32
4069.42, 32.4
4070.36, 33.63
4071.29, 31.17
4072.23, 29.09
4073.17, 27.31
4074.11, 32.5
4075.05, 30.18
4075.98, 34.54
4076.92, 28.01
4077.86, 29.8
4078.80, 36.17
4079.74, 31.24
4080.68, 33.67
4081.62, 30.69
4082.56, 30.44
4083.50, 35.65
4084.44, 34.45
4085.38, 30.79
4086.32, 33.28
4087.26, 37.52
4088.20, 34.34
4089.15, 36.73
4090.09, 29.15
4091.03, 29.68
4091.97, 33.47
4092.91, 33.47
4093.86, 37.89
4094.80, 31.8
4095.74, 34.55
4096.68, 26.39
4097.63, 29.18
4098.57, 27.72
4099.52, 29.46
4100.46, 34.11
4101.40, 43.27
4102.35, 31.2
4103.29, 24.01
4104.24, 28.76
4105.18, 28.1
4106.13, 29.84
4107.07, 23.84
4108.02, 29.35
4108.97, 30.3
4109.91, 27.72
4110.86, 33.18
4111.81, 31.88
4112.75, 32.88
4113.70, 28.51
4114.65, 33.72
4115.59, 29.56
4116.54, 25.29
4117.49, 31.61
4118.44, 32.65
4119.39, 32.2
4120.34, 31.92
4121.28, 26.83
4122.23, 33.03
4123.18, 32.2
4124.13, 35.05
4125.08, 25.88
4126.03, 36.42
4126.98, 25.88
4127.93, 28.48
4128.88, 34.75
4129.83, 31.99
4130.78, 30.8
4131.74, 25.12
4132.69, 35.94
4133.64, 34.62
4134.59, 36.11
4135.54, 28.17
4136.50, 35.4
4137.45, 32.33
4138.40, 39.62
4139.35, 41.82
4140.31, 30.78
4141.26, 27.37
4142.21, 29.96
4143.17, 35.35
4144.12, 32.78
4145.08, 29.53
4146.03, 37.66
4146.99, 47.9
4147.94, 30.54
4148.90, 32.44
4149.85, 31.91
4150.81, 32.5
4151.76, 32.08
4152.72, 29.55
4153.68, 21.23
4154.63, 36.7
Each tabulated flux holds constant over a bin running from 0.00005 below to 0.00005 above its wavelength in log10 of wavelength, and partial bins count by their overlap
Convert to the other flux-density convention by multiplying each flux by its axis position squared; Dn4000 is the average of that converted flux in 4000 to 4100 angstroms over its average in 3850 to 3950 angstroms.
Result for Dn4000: 1.3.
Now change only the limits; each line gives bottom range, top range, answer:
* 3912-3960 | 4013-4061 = 1.35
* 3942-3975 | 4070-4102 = 1.47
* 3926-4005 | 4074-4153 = 1.36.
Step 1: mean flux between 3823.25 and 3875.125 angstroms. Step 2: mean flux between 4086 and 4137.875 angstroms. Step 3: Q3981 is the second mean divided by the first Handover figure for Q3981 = 1.3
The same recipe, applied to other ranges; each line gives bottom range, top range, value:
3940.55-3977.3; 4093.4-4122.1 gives 1.28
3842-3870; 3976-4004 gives 1.11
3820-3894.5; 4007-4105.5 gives 1.29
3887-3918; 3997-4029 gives 1.14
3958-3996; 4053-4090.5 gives 1.28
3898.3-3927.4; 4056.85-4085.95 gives 1.11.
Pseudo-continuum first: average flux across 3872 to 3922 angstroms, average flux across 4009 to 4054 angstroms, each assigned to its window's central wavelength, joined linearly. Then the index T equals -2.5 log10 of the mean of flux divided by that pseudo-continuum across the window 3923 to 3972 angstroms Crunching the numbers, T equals 0.239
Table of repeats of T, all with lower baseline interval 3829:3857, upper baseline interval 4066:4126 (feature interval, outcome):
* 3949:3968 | 0.10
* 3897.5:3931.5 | -0.09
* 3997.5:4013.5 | -0.09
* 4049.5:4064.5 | -0.07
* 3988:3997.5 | -0.10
